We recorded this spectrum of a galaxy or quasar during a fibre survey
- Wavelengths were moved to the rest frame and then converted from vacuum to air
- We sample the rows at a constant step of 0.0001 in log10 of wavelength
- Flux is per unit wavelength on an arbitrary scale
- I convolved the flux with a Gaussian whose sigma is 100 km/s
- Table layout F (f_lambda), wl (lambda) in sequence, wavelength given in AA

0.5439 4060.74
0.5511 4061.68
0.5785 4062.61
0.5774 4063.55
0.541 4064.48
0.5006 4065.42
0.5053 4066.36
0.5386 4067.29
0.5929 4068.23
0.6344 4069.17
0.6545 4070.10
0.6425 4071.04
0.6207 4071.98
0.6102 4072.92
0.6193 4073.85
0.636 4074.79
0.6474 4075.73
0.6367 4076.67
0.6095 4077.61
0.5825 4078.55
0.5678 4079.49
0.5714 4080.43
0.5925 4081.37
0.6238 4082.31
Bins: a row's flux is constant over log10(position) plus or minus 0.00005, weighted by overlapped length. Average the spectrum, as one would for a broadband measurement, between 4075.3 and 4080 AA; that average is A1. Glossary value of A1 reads 0.607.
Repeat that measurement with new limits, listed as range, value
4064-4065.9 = 0.521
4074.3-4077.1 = 0.639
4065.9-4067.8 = 0.524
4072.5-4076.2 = 0.629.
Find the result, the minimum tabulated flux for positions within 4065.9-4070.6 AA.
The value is 0.5053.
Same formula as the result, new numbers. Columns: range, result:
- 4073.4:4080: 0.5678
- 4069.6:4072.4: 0.6207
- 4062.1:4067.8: 0.5006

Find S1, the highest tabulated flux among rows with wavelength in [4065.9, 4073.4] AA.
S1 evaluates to 0.6545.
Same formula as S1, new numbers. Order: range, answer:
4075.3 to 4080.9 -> 0.6474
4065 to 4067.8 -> 0.5386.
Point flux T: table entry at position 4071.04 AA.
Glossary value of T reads 0.6425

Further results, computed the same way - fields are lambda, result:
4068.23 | 0.5929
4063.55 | 0.5774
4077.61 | 0.6095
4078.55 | 0.5825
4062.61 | 0.5785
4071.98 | 0.6207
